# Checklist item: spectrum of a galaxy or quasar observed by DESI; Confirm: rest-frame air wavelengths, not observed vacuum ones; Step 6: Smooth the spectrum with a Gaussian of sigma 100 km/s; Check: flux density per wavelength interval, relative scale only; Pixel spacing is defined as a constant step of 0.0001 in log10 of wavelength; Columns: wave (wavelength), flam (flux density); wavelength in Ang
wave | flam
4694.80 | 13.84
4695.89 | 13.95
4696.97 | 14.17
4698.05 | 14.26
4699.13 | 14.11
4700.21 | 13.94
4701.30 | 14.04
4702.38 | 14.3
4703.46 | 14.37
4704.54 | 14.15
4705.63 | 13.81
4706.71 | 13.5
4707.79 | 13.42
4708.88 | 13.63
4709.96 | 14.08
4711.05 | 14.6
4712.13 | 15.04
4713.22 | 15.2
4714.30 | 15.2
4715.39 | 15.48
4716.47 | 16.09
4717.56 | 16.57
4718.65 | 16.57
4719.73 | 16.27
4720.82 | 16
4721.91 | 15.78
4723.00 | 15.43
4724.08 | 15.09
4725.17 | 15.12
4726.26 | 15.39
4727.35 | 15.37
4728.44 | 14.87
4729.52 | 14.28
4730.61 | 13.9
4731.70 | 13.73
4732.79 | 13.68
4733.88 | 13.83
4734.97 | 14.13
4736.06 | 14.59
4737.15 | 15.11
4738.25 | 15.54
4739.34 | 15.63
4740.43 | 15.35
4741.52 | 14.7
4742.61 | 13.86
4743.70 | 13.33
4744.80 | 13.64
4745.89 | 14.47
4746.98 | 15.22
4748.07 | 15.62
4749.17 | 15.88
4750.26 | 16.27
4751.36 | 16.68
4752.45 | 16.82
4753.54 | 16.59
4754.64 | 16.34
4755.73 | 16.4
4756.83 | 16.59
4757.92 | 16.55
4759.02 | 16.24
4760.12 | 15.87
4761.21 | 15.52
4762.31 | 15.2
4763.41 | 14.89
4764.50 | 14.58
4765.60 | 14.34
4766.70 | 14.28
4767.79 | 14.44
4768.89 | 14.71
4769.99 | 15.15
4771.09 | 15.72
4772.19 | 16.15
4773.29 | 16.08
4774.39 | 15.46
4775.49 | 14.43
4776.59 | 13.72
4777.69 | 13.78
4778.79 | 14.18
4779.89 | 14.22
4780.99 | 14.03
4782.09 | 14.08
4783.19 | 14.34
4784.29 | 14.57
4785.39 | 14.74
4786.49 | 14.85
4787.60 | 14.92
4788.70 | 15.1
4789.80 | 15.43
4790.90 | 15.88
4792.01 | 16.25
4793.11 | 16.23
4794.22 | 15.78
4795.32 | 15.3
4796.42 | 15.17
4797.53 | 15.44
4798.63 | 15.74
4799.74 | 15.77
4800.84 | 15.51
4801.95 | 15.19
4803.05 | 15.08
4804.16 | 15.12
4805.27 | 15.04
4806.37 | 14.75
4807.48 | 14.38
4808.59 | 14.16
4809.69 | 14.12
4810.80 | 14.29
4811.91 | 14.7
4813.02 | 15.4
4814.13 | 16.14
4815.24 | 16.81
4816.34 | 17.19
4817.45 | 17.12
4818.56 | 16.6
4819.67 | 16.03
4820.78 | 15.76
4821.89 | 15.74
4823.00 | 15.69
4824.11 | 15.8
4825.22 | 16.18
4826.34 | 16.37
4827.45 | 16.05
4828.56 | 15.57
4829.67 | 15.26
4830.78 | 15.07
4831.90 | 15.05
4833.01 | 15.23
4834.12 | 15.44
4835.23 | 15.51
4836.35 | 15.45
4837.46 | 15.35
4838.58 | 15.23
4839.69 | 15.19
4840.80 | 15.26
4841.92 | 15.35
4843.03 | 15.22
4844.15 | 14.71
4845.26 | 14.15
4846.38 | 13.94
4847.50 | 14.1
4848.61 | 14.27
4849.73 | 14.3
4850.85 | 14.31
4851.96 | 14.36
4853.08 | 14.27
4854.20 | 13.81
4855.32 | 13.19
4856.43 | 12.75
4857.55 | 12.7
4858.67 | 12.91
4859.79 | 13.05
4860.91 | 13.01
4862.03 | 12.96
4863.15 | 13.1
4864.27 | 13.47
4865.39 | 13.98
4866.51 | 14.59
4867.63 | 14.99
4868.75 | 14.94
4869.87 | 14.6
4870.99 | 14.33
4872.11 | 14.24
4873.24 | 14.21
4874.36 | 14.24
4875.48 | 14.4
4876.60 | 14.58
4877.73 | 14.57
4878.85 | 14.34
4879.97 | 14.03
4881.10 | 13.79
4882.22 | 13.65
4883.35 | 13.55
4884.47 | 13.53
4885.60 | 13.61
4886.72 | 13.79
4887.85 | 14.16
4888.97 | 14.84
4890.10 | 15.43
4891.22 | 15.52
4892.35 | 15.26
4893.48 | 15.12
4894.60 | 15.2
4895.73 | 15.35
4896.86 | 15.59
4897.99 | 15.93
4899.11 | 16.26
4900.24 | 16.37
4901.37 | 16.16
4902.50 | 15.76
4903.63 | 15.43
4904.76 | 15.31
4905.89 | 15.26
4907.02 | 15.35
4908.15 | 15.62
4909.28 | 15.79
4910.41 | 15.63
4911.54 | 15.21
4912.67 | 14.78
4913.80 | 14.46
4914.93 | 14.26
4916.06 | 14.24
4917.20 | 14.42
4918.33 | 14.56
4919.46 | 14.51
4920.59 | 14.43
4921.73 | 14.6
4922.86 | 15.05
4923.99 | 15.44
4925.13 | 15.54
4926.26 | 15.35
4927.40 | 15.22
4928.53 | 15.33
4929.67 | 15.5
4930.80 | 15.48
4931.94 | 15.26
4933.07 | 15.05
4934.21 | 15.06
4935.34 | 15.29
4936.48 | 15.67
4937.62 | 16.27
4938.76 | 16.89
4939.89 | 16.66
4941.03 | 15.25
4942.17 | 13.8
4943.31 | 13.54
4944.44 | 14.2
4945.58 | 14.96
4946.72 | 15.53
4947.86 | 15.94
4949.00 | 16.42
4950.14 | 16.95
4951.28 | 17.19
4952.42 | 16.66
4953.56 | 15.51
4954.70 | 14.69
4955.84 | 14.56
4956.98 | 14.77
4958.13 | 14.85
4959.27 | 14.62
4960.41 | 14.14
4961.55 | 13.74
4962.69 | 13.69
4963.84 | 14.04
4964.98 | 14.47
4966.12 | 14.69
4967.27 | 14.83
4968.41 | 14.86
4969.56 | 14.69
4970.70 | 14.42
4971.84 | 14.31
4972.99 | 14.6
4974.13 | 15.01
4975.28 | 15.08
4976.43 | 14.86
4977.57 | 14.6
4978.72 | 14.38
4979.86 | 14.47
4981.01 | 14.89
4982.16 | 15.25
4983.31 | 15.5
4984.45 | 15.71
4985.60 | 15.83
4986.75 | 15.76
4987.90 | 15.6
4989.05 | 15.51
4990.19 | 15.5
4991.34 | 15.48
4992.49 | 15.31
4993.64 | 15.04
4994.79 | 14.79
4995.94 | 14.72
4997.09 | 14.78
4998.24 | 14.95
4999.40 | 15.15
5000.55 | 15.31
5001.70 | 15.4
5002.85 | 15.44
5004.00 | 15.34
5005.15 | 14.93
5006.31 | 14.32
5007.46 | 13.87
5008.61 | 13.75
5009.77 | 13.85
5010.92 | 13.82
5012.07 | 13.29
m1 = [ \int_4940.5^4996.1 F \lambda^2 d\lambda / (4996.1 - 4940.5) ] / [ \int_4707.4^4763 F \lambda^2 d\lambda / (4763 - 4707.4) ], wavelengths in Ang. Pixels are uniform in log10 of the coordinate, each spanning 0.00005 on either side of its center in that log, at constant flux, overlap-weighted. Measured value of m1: 1.08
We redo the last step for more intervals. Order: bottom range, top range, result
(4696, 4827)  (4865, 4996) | 1.06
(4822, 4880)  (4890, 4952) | 1.09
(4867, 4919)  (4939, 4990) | 1.04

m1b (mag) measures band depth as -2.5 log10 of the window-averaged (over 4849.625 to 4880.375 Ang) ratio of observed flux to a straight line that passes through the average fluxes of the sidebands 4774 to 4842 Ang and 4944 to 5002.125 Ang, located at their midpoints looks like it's 0.10 mag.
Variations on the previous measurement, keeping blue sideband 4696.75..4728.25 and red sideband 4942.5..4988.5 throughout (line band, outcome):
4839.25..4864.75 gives 0.076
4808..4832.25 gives -0.054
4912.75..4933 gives 0.003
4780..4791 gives 0.012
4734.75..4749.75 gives 0.006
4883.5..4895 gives 0.025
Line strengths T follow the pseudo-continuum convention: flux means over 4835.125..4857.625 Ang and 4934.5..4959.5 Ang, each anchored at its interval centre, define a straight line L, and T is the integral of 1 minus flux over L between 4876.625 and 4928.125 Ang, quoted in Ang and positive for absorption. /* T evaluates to 0.3 Ang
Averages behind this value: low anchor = 14.5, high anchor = 15.5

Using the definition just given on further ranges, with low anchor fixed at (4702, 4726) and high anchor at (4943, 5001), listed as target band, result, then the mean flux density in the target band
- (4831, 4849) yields 0.0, 15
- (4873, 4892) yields 1.0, 14.3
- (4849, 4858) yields 0.8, 13.7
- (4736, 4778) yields -0.8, 15.3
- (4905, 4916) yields -0.1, 15.1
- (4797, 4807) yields -0.2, 15.3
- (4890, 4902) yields -0.5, 15.7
